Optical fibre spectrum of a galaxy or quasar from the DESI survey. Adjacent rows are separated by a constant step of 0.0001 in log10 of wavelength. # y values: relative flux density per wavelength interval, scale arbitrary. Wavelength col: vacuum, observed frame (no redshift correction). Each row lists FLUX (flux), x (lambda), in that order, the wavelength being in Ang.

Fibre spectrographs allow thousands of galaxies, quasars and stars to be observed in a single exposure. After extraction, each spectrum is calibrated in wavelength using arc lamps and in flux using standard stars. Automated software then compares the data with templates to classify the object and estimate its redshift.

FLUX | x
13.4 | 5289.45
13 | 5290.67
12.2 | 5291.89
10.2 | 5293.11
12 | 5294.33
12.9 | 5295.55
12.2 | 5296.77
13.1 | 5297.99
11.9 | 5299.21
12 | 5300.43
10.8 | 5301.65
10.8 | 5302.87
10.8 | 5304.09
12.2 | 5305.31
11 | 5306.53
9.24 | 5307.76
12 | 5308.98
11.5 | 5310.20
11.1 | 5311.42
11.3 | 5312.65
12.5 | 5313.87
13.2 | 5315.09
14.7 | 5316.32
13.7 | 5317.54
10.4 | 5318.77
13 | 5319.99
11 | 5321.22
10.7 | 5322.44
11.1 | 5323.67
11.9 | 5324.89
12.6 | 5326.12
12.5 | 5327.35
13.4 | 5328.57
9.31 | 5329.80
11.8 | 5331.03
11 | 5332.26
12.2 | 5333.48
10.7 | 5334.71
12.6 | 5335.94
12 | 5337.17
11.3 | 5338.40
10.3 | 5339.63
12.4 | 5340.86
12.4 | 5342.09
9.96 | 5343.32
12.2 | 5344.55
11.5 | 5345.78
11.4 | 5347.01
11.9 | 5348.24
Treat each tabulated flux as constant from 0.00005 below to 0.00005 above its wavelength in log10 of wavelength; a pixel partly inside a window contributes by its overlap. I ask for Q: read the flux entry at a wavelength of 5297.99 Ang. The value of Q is 13.1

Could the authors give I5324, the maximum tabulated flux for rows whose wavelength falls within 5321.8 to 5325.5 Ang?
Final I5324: 11.9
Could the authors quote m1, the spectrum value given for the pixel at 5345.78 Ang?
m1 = 11.5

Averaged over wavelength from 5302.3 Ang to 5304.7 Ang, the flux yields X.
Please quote 10.8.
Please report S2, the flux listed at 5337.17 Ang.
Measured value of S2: 12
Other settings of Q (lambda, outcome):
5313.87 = 12.5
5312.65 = 11.3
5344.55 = 12.2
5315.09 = 13.2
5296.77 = 12.2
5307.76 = 9.24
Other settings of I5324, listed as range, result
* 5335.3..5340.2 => 12.6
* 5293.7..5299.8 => 13.1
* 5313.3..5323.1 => 14.7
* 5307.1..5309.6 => 12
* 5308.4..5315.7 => 13.2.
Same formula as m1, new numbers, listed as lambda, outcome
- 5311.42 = 11.1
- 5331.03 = 11.8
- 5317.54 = 13.7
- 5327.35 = 12.5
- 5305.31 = 12.2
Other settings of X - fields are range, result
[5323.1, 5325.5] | 11.5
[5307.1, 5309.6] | 10.6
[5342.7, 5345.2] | 11.1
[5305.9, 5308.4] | 10.1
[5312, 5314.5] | 11.9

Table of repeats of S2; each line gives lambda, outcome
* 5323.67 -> 11.1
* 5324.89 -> 11.9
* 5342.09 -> 12.4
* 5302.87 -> 10.8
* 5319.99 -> 13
